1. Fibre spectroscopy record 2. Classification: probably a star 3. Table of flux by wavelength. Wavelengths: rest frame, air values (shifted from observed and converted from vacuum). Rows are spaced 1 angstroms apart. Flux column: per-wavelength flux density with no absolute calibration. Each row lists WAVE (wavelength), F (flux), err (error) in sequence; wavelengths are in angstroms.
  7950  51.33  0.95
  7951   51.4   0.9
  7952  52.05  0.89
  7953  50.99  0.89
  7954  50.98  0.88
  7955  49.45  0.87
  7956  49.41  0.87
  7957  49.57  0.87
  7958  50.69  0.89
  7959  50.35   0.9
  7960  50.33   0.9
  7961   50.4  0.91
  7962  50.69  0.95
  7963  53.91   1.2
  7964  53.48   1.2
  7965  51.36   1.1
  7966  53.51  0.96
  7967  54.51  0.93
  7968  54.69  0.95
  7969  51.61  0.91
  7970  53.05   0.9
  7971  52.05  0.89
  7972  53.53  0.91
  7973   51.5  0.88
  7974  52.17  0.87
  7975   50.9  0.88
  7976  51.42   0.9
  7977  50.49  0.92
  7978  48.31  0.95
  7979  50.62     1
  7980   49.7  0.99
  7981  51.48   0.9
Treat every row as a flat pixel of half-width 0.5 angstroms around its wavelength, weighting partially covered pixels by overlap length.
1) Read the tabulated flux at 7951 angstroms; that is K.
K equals 51.4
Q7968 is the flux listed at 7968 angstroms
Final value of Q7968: 54.69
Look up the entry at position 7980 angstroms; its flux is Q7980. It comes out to 49.7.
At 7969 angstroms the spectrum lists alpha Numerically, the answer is 51.61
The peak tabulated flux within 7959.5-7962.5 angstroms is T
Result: 50.69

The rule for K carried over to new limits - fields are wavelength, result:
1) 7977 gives 50.49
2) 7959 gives 50.35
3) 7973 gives 51.5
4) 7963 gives 53.91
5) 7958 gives 50.69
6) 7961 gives 50.4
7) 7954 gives 50.98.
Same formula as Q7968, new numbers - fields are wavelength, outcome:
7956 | 49.41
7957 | 49.57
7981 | 51.48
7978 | 48.31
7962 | 50.69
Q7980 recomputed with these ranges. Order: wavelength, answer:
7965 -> 51.36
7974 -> 52.17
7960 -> 50.33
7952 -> 52.05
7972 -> 53.53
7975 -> 50.9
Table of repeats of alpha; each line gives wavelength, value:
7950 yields 51.33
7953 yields 50.99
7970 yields 53.05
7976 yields 51.42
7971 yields 52.05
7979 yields 50.62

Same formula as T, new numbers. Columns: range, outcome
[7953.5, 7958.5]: 50.98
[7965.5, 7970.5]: 54.69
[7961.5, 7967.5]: 54.51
